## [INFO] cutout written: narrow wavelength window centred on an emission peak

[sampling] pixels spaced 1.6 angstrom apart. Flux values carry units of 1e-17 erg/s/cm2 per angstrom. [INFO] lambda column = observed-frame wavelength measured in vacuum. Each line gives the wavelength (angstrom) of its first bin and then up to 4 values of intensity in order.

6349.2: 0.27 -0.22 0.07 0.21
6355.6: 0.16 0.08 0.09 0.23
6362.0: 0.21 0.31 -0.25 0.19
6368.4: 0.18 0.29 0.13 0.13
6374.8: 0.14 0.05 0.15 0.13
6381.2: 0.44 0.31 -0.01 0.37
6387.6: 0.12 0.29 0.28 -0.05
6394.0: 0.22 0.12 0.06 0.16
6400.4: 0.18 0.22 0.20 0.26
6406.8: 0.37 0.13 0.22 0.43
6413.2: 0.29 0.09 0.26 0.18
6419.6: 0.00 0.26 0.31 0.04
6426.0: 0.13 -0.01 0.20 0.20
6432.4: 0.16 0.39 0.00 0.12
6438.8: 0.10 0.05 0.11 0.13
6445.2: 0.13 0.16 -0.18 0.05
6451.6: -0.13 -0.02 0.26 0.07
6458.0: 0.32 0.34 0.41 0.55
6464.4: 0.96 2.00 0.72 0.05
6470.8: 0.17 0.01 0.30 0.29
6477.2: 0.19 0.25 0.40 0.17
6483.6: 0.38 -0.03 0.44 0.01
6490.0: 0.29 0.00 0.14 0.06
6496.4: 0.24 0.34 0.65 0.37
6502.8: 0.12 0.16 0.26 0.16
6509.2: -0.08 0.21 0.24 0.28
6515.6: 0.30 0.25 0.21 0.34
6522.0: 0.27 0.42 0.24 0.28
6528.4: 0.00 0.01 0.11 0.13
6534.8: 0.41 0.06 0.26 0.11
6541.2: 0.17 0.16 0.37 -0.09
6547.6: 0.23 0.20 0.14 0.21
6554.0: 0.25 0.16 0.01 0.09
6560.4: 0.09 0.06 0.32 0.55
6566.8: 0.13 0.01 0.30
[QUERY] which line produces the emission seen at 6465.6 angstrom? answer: H-gamma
